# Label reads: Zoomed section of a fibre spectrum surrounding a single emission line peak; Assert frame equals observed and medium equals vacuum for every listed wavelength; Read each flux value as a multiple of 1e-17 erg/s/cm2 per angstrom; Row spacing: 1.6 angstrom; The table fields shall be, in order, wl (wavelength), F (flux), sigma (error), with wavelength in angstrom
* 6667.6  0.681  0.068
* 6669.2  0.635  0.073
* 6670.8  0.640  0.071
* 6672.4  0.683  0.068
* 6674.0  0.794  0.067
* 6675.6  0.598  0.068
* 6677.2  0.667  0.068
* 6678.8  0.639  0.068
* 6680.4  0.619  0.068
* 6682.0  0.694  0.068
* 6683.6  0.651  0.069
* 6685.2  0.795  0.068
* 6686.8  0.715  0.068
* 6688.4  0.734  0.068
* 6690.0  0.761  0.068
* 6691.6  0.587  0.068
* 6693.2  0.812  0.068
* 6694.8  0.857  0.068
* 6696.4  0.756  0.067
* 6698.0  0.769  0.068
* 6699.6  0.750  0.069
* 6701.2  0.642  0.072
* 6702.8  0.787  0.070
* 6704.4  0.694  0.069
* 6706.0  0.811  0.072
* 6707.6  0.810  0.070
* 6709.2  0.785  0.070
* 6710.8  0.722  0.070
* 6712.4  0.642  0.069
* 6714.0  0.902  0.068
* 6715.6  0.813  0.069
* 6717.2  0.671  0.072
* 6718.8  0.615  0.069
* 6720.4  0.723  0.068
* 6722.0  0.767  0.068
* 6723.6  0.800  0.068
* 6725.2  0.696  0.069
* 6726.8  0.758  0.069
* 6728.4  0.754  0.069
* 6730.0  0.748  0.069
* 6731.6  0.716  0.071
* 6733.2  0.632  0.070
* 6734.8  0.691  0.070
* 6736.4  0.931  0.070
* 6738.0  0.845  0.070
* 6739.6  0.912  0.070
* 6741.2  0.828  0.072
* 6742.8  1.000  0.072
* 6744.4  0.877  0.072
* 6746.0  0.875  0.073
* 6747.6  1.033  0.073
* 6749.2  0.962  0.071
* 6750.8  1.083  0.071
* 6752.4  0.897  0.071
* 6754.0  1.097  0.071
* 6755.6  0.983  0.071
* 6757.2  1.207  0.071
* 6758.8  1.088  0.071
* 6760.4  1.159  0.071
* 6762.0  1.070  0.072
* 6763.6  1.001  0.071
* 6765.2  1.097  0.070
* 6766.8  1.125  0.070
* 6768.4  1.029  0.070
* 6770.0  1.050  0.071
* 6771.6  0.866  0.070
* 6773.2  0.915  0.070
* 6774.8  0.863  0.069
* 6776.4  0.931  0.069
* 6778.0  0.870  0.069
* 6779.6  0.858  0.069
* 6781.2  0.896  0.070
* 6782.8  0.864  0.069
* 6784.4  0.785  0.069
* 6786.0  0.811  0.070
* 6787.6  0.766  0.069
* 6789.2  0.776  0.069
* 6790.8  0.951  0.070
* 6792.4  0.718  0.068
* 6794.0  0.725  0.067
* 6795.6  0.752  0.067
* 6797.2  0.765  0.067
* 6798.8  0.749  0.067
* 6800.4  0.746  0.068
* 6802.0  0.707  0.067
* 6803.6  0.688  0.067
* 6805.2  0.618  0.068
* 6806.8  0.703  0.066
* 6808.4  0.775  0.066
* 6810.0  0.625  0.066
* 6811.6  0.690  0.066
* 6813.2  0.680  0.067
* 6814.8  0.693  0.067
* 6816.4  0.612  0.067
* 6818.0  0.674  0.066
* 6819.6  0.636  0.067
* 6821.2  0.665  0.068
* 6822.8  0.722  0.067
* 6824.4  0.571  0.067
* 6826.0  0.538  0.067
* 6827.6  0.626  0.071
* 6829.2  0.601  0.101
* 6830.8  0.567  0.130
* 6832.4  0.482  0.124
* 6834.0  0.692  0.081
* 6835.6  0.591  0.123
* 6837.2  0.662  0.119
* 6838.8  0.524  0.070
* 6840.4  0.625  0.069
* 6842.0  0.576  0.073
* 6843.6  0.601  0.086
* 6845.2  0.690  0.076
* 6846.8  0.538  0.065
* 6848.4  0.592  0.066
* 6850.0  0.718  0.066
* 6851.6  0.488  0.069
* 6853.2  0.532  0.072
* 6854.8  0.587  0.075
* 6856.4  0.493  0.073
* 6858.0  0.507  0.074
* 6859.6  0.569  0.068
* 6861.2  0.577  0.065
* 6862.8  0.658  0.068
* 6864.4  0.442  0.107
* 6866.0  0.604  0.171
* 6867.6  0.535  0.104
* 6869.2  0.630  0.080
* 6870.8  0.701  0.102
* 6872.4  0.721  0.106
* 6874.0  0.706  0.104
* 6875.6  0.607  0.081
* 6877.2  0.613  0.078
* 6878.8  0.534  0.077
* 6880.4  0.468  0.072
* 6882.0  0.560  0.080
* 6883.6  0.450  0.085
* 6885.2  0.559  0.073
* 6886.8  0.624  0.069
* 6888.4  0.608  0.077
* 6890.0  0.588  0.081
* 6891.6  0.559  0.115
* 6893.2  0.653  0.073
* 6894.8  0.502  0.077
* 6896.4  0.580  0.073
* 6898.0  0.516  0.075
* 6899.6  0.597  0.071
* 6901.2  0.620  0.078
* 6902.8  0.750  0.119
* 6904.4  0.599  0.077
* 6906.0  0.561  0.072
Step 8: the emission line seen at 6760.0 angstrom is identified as C III]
